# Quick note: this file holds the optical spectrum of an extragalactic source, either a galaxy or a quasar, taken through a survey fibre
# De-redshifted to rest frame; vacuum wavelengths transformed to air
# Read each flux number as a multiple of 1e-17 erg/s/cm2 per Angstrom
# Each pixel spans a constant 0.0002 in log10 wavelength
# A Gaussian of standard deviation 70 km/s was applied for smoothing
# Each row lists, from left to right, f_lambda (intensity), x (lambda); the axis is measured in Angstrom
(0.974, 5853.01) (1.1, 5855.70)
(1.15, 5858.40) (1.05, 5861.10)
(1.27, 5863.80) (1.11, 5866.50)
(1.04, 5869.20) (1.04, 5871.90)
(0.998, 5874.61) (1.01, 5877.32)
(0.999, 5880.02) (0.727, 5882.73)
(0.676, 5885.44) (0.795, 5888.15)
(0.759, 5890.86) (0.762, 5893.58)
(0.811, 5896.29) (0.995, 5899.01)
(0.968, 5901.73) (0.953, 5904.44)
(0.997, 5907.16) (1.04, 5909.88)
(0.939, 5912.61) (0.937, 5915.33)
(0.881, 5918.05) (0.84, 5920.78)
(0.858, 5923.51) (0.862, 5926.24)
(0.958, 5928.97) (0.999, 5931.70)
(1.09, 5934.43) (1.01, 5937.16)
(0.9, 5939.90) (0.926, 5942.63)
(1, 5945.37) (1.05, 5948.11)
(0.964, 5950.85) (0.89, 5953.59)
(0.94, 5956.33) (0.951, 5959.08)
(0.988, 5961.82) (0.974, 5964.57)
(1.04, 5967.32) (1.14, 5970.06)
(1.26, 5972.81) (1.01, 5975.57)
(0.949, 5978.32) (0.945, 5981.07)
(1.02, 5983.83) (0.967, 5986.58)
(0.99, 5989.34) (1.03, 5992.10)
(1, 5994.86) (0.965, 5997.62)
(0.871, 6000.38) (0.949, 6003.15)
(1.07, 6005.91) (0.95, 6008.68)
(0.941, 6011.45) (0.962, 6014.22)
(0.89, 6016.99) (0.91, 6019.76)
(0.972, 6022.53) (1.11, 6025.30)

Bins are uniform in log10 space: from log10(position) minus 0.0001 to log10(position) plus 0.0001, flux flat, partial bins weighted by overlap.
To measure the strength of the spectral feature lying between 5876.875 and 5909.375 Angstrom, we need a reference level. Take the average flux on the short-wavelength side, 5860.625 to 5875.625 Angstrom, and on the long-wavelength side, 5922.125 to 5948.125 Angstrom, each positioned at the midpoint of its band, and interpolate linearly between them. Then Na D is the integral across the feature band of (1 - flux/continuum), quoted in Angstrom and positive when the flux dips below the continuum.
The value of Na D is 5.3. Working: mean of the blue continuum 1.09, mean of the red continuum 0.961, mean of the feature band 0.872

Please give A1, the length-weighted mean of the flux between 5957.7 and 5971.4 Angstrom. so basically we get 1.02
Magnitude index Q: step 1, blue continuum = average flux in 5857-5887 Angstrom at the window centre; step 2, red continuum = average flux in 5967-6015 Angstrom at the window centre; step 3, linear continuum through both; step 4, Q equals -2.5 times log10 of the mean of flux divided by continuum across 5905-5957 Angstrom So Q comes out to 0.06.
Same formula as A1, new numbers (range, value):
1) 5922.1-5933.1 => 0.919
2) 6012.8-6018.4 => 0.926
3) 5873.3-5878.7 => 1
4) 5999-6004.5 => 0.909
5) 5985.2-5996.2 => 0.997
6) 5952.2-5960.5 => 0.928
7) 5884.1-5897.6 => 0.761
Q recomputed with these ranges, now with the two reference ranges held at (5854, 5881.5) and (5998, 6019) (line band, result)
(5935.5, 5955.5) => 0.04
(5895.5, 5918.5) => 0.09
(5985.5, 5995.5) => -0.04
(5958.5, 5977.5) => -0.07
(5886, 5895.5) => 0.35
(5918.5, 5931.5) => 0.15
